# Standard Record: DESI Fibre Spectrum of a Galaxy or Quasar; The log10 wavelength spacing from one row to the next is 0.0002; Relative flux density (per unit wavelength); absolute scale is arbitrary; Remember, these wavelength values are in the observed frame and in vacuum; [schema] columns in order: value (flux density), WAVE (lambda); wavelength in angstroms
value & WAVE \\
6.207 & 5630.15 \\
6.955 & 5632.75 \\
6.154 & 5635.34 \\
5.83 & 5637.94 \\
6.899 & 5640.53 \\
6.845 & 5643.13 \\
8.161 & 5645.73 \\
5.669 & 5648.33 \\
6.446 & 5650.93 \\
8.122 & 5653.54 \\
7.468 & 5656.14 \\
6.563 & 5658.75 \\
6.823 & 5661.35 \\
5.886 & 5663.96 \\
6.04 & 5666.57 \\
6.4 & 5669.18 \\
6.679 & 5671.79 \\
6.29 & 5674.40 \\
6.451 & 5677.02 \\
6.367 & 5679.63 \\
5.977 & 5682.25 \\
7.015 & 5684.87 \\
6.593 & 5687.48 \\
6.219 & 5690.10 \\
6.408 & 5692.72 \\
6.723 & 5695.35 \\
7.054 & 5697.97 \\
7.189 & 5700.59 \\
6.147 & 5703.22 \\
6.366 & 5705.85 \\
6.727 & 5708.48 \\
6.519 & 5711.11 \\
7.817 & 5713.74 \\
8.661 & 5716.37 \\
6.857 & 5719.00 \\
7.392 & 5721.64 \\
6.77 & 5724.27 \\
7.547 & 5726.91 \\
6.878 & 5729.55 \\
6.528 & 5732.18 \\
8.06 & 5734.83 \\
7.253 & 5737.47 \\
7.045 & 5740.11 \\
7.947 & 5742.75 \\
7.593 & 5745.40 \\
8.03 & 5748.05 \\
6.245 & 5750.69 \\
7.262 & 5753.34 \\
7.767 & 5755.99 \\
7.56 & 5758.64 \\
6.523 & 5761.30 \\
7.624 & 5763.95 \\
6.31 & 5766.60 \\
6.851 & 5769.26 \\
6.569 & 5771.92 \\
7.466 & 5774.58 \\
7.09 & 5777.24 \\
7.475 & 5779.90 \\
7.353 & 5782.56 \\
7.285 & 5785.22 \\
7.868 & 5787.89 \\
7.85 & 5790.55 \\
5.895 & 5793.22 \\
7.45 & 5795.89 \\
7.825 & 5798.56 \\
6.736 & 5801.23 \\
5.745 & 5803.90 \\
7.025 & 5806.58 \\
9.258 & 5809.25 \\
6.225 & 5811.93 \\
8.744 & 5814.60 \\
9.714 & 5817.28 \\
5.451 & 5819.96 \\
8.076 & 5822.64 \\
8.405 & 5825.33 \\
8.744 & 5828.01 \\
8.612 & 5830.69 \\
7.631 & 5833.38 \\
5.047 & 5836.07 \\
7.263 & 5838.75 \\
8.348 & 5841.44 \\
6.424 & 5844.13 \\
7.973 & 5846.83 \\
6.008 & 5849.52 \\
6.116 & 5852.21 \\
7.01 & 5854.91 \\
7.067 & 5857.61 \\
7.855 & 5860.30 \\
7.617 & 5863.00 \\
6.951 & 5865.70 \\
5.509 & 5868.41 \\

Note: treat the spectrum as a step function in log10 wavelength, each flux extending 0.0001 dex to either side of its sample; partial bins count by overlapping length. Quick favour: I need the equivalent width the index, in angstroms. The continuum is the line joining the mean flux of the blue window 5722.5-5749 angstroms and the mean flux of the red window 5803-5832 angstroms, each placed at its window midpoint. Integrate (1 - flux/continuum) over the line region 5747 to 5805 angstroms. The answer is 3.6 angstroms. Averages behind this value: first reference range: 7.36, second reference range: 7.85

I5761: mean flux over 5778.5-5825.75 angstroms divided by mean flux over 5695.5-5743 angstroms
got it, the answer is 1.0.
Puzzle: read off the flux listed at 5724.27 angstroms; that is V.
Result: 6.77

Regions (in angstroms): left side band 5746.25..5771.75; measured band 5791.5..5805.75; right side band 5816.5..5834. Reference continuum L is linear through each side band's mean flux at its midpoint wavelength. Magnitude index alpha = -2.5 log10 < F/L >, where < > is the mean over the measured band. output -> 0.14 mag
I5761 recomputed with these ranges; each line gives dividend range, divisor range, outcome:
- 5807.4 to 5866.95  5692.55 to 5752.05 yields 1.05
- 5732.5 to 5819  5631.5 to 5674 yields 1.10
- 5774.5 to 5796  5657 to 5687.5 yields 1.13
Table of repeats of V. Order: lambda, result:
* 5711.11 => 6.519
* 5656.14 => 7.468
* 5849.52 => 6.008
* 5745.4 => 7.593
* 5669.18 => 6.4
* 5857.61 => 7.067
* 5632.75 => 6.955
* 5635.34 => 6.154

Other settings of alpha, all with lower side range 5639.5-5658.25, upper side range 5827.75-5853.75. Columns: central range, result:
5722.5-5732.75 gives 0.02 mag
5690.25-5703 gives 0.06 mag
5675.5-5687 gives 0.10 mag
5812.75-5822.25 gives -0.11 mag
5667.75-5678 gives 0.10 mag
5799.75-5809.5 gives 0.03 mag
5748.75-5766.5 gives 0.00 mag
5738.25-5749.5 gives -0.08 mag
